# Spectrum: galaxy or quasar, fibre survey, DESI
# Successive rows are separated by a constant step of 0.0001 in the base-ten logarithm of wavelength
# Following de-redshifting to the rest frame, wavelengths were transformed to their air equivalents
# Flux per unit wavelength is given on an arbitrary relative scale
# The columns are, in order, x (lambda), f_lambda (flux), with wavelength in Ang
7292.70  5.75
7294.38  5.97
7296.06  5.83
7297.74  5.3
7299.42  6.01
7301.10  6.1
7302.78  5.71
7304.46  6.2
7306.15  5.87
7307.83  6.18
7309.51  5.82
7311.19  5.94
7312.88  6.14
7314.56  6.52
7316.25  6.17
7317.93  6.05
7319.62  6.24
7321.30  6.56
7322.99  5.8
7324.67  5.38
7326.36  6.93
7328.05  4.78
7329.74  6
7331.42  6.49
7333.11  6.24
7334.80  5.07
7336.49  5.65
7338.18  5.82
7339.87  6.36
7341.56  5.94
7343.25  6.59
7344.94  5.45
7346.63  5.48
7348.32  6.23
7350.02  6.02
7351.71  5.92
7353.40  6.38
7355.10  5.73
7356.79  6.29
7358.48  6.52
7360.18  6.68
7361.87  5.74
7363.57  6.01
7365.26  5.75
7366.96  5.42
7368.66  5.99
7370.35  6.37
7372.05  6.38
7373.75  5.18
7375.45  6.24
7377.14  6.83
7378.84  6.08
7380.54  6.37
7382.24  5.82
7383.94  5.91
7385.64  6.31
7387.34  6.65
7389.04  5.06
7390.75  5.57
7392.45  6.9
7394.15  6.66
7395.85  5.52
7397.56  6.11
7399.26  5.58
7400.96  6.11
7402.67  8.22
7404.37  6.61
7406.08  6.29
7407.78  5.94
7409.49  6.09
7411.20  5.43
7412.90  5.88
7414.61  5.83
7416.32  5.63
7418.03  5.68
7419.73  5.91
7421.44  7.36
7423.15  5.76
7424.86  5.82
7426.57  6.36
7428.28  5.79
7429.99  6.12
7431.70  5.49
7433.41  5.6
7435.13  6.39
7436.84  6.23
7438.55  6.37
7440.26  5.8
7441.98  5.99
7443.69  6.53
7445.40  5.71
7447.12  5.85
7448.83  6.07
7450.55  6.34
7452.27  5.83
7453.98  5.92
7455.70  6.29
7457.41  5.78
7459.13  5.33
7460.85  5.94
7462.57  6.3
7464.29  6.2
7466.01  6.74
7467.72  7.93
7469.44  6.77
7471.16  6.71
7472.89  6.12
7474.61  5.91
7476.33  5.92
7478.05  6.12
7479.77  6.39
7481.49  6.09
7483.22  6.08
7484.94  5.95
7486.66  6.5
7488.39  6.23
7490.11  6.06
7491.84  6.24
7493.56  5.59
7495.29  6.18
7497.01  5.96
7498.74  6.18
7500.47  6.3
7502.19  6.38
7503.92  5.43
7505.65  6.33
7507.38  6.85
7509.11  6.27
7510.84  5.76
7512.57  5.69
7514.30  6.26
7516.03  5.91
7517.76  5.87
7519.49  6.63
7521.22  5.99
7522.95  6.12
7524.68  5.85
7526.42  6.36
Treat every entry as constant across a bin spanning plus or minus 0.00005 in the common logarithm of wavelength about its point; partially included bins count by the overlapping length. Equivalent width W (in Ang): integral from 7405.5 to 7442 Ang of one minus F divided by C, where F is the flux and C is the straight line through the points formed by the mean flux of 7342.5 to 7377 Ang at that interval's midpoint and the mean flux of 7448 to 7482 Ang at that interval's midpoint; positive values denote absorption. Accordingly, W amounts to 1.0 Ang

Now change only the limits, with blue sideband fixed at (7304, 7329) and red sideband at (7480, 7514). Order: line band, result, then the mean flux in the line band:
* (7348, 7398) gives -0.22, 6.09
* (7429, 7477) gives -0.42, 6.15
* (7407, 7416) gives 0.38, 5.82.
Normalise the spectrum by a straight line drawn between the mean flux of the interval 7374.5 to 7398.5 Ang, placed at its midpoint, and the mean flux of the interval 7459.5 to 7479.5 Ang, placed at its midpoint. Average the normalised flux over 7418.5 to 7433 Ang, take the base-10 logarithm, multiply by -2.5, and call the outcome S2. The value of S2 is 0.04 mag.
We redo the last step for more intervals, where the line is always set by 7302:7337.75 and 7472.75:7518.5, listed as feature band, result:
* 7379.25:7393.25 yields -0.01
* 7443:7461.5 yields 0.02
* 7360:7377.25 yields 0.00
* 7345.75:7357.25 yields 0.00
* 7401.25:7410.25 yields -0.10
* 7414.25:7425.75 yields 0.01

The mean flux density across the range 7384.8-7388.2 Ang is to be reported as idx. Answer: 6.48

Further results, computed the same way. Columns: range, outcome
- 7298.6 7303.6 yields 5.94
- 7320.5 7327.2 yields 6.16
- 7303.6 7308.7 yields 6.08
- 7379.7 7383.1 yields 6.09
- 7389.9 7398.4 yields 6.15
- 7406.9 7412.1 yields 5.83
